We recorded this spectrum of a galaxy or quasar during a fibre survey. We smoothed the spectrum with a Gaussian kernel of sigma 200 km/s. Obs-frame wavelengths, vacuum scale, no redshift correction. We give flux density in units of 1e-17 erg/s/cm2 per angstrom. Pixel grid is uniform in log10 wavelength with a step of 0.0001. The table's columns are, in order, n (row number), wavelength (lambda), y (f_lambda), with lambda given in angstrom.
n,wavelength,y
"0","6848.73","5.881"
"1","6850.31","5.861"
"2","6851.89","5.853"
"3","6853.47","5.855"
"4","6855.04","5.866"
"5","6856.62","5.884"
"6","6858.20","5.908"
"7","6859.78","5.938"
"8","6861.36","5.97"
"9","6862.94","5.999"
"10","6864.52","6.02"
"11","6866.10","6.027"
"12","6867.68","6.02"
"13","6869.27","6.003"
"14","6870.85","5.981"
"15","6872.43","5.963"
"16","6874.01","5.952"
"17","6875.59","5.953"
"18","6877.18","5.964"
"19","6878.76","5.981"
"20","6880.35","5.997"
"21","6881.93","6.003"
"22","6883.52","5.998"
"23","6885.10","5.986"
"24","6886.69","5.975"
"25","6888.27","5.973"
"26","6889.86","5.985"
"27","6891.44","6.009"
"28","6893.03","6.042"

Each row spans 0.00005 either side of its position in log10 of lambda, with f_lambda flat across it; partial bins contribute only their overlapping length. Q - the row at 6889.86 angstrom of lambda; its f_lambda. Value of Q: 5.985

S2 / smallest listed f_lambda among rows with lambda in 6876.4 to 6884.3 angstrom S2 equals 5.964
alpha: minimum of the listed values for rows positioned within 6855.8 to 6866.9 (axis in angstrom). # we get 5.884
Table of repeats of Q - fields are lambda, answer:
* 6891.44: 6.009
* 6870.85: 5.981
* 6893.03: 6.042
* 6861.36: 5.97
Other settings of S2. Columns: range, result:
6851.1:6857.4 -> 5.853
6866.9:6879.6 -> 5.952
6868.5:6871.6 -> 5.981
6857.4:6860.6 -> 5.908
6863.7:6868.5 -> 6.02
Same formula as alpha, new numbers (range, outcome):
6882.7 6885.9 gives 5.986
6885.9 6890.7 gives 5.973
